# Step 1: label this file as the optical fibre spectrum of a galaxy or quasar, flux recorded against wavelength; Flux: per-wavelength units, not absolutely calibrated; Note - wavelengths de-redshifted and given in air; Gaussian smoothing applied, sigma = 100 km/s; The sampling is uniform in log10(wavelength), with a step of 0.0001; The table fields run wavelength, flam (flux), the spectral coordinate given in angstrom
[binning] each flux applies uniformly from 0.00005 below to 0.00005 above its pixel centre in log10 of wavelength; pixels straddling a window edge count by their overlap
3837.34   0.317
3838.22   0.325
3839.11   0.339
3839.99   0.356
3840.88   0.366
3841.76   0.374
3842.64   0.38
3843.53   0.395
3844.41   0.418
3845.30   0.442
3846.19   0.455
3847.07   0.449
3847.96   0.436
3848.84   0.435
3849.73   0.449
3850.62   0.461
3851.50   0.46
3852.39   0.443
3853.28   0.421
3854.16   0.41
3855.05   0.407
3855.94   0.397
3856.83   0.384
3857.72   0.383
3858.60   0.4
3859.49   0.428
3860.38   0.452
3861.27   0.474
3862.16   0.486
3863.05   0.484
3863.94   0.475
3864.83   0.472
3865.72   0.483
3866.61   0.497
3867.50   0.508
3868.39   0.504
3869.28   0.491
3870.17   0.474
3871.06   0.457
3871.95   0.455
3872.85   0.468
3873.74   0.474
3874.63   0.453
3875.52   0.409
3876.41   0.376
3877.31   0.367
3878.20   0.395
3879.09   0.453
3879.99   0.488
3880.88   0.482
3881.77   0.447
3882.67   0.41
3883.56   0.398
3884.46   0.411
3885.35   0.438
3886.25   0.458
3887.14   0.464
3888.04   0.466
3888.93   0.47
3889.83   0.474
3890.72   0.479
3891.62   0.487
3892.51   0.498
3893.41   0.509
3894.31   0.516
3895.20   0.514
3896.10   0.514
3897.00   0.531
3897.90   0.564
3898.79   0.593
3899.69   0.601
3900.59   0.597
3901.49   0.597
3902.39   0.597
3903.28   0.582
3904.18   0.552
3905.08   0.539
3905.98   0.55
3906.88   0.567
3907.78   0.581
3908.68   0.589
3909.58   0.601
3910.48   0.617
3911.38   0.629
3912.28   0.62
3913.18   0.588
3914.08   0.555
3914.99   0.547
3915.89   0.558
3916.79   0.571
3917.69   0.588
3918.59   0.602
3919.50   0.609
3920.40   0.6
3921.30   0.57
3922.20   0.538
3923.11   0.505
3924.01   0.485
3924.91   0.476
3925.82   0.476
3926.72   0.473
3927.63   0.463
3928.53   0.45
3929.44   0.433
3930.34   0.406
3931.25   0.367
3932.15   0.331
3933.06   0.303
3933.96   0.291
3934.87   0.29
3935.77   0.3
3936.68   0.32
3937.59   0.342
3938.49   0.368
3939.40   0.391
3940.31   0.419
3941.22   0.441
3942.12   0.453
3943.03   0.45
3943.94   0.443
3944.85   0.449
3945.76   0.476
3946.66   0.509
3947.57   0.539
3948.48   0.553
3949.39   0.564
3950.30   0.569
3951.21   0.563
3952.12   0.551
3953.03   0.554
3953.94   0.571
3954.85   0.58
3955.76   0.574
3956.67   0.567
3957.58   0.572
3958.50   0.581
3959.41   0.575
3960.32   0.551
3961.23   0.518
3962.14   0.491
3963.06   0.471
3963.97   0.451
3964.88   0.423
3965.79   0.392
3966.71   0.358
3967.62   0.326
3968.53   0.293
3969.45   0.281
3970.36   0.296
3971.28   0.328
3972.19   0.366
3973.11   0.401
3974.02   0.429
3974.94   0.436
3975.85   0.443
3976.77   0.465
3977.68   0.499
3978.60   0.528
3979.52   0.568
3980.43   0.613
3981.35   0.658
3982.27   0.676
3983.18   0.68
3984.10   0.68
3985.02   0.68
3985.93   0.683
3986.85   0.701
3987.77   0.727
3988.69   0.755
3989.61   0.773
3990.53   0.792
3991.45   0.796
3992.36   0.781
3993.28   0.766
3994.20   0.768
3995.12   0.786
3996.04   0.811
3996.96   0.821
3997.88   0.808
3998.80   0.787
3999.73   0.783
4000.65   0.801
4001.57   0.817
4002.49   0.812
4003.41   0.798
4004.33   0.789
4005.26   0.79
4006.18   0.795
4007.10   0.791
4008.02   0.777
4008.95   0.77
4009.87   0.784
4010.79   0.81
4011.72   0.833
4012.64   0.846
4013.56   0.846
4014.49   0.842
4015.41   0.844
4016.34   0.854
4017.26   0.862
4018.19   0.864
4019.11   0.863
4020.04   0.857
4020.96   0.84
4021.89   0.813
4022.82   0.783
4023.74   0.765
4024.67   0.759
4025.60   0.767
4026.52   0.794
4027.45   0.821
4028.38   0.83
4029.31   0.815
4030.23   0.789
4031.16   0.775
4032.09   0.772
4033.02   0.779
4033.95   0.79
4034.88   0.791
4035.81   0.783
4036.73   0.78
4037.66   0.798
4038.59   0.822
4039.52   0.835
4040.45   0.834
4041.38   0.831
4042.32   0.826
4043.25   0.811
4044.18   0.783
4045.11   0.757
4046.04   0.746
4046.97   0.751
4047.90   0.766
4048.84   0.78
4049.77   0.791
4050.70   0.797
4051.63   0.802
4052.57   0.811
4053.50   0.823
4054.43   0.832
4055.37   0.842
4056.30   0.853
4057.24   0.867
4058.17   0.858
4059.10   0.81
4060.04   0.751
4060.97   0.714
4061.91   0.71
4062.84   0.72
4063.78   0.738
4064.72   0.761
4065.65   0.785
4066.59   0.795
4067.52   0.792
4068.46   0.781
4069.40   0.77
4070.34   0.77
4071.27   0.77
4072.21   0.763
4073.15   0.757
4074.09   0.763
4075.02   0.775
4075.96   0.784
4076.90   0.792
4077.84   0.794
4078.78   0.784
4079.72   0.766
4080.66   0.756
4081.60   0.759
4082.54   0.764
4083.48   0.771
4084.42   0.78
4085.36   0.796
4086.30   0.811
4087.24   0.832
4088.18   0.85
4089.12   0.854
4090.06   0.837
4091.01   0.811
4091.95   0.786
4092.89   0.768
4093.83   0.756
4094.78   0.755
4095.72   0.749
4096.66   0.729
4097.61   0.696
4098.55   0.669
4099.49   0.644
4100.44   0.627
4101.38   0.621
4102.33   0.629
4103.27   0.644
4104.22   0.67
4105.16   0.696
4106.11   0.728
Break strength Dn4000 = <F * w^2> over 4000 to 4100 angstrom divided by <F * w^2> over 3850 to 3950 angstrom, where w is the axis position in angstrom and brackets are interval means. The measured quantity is 1.8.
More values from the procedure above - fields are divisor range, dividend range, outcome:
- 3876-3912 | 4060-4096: 1.67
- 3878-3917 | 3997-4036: 1.63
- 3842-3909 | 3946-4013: 1.38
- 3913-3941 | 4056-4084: 1.82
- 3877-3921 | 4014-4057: 1.63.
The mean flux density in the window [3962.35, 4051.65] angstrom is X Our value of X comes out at 0.712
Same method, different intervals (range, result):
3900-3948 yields 0.494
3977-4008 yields 0.736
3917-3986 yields 0.48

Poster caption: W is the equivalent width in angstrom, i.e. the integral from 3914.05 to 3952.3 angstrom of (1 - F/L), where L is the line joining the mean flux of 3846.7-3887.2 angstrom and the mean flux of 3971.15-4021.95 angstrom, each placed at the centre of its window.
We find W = 7.7 angstrom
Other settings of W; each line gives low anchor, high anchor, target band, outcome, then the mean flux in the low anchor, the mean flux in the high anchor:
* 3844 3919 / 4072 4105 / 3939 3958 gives 2.05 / 0.491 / 0.752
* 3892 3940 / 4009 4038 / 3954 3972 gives 5.11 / 0.506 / 0.811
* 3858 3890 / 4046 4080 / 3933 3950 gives 4.54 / 0.453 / 0.783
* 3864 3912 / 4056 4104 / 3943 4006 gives 3.07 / 0.501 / 0.762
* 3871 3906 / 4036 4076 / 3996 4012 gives -2.37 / 0.488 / 0.789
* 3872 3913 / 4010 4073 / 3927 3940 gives 4.96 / 0.507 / 0.8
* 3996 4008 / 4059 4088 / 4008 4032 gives -0.71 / 0.799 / 0.772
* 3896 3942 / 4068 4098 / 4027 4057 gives -3.85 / 0.503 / 0.779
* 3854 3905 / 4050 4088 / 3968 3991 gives 3.31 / 0.476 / 0.786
